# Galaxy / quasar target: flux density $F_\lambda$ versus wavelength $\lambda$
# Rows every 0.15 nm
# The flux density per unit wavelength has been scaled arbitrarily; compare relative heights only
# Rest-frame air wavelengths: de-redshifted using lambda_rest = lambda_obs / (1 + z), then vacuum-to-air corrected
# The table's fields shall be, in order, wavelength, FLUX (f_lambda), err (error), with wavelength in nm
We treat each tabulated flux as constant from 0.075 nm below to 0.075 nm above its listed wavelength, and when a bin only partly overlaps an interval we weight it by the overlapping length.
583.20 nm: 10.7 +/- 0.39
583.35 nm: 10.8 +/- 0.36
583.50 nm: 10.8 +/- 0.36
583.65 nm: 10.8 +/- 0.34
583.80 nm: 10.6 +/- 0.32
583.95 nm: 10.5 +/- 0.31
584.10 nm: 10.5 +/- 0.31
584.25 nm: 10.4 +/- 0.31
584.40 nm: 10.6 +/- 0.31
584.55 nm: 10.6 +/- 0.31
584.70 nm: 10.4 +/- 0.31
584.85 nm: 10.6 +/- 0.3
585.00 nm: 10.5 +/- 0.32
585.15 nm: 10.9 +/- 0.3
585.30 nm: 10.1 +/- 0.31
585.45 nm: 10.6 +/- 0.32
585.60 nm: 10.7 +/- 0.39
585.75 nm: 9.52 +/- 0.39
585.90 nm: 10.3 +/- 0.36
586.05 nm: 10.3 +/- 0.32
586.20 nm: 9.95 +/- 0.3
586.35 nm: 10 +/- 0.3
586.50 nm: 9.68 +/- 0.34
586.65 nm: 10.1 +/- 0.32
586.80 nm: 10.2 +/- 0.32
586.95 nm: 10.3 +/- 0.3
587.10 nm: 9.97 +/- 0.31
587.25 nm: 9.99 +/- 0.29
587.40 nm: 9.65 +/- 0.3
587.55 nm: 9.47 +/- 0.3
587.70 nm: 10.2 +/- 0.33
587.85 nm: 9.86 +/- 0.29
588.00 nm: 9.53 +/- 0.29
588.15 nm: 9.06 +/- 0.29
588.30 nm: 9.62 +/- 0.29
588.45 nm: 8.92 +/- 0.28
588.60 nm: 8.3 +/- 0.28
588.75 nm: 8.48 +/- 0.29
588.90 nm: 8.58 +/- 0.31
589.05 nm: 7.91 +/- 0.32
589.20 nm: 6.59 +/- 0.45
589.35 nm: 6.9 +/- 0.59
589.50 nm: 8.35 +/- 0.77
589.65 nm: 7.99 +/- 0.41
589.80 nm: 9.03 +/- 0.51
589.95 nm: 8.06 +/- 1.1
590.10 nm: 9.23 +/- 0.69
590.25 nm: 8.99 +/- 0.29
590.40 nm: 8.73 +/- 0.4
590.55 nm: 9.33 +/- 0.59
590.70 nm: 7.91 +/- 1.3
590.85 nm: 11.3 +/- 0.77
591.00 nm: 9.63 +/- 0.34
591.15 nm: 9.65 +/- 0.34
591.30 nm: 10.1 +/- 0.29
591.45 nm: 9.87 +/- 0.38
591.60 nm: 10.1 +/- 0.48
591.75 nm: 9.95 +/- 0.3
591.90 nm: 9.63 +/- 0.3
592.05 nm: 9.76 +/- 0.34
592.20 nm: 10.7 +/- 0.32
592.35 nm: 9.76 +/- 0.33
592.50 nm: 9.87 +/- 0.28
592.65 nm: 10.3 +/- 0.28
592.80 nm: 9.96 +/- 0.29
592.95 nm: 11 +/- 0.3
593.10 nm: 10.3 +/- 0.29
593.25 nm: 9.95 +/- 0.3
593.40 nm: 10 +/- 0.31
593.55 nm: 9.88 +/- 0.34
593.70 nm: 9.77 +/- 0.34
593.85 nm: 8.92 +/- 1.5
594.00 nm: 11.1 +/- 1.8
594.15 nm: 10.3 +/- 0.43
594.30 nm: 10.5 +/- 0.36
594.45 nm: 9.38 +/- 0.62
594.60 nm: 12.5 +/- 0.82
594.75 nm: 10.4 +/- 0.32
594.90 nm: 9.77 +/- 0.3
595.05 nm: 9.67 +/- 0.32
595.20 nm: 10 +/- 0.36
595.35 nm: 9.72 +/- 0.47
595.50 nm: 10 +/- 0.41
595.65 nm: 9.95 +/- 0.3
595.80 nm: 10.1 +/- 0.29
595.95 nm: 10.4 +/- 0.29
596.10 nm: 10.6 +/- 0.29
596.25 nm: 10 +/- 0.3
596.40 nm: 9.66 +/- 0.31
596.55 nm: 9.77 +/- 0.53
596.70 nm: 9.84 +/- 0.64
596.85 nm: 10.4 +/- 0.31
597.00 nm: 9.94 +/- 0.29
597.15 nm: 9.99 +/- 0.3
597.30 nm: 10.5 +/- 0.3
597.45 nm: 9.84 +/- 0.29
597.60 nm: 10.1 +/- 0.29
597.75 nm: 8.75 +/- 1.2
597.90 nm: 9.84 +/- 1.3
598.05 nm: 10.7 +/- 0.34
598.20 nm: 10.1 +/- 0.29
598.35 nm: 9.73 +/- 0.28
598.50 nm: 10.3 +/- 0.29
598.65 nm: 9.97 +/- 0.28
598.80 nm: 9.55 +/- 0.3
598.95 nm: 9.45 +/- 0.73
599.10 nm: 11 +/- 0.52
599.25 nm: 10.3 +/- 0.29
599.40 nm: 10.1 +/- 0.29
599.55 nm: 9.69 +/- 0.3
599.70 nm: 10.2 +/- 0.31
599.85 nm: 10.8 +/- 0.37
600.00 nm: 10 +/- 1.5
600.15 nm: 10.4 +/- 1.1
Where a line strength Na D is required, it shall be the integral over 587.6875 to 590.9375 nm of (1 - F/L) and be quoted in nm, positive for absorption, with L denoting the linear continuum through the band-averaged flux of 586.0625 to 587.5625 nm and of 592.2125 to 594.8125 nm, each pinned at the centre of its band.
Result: 0.43 nm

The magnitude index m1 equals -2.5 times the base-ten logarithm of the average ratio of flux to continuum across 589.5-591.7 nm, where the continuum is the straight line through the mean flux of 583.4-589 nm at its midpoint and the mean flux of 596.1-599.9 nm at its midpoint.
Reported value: 0.09 mag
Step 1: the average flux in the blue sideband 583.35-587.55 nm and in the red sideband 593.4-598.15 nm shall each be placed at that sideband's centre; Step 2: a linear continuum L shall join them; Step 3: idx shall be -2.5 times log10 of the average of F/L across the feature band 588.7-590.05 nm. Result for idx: 0.27 mag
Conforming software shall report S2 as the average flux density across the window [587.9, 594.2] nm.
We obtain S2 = 9.36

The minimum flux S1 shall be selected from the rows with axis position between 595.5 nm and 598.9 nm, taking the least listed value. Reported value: 8.75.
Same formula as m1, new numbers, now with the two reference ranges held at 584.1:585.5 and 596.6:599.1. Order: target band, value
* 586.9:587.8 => 0.053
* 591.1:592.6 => 0.029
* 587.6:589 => 0.136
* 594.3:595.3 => -0.020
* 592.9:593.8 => 0.007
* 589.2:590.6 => 0.222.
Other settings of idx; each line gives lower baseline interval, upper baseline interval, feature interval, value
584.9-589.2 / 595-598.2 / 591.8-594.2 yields -0.02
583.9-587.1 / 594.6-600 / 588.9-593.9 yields 0.09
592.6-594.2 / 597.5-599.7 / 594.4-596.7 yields -0.01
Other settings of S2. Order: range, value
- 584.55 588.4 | 10.1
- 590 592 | 9.55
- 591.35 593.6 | 10.1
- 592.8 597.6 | 10.1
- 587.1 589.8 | 8.83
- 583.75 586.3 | 10.4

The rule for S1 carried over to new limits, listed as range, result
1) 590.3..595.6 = 7.91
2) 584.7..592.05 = 6.59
